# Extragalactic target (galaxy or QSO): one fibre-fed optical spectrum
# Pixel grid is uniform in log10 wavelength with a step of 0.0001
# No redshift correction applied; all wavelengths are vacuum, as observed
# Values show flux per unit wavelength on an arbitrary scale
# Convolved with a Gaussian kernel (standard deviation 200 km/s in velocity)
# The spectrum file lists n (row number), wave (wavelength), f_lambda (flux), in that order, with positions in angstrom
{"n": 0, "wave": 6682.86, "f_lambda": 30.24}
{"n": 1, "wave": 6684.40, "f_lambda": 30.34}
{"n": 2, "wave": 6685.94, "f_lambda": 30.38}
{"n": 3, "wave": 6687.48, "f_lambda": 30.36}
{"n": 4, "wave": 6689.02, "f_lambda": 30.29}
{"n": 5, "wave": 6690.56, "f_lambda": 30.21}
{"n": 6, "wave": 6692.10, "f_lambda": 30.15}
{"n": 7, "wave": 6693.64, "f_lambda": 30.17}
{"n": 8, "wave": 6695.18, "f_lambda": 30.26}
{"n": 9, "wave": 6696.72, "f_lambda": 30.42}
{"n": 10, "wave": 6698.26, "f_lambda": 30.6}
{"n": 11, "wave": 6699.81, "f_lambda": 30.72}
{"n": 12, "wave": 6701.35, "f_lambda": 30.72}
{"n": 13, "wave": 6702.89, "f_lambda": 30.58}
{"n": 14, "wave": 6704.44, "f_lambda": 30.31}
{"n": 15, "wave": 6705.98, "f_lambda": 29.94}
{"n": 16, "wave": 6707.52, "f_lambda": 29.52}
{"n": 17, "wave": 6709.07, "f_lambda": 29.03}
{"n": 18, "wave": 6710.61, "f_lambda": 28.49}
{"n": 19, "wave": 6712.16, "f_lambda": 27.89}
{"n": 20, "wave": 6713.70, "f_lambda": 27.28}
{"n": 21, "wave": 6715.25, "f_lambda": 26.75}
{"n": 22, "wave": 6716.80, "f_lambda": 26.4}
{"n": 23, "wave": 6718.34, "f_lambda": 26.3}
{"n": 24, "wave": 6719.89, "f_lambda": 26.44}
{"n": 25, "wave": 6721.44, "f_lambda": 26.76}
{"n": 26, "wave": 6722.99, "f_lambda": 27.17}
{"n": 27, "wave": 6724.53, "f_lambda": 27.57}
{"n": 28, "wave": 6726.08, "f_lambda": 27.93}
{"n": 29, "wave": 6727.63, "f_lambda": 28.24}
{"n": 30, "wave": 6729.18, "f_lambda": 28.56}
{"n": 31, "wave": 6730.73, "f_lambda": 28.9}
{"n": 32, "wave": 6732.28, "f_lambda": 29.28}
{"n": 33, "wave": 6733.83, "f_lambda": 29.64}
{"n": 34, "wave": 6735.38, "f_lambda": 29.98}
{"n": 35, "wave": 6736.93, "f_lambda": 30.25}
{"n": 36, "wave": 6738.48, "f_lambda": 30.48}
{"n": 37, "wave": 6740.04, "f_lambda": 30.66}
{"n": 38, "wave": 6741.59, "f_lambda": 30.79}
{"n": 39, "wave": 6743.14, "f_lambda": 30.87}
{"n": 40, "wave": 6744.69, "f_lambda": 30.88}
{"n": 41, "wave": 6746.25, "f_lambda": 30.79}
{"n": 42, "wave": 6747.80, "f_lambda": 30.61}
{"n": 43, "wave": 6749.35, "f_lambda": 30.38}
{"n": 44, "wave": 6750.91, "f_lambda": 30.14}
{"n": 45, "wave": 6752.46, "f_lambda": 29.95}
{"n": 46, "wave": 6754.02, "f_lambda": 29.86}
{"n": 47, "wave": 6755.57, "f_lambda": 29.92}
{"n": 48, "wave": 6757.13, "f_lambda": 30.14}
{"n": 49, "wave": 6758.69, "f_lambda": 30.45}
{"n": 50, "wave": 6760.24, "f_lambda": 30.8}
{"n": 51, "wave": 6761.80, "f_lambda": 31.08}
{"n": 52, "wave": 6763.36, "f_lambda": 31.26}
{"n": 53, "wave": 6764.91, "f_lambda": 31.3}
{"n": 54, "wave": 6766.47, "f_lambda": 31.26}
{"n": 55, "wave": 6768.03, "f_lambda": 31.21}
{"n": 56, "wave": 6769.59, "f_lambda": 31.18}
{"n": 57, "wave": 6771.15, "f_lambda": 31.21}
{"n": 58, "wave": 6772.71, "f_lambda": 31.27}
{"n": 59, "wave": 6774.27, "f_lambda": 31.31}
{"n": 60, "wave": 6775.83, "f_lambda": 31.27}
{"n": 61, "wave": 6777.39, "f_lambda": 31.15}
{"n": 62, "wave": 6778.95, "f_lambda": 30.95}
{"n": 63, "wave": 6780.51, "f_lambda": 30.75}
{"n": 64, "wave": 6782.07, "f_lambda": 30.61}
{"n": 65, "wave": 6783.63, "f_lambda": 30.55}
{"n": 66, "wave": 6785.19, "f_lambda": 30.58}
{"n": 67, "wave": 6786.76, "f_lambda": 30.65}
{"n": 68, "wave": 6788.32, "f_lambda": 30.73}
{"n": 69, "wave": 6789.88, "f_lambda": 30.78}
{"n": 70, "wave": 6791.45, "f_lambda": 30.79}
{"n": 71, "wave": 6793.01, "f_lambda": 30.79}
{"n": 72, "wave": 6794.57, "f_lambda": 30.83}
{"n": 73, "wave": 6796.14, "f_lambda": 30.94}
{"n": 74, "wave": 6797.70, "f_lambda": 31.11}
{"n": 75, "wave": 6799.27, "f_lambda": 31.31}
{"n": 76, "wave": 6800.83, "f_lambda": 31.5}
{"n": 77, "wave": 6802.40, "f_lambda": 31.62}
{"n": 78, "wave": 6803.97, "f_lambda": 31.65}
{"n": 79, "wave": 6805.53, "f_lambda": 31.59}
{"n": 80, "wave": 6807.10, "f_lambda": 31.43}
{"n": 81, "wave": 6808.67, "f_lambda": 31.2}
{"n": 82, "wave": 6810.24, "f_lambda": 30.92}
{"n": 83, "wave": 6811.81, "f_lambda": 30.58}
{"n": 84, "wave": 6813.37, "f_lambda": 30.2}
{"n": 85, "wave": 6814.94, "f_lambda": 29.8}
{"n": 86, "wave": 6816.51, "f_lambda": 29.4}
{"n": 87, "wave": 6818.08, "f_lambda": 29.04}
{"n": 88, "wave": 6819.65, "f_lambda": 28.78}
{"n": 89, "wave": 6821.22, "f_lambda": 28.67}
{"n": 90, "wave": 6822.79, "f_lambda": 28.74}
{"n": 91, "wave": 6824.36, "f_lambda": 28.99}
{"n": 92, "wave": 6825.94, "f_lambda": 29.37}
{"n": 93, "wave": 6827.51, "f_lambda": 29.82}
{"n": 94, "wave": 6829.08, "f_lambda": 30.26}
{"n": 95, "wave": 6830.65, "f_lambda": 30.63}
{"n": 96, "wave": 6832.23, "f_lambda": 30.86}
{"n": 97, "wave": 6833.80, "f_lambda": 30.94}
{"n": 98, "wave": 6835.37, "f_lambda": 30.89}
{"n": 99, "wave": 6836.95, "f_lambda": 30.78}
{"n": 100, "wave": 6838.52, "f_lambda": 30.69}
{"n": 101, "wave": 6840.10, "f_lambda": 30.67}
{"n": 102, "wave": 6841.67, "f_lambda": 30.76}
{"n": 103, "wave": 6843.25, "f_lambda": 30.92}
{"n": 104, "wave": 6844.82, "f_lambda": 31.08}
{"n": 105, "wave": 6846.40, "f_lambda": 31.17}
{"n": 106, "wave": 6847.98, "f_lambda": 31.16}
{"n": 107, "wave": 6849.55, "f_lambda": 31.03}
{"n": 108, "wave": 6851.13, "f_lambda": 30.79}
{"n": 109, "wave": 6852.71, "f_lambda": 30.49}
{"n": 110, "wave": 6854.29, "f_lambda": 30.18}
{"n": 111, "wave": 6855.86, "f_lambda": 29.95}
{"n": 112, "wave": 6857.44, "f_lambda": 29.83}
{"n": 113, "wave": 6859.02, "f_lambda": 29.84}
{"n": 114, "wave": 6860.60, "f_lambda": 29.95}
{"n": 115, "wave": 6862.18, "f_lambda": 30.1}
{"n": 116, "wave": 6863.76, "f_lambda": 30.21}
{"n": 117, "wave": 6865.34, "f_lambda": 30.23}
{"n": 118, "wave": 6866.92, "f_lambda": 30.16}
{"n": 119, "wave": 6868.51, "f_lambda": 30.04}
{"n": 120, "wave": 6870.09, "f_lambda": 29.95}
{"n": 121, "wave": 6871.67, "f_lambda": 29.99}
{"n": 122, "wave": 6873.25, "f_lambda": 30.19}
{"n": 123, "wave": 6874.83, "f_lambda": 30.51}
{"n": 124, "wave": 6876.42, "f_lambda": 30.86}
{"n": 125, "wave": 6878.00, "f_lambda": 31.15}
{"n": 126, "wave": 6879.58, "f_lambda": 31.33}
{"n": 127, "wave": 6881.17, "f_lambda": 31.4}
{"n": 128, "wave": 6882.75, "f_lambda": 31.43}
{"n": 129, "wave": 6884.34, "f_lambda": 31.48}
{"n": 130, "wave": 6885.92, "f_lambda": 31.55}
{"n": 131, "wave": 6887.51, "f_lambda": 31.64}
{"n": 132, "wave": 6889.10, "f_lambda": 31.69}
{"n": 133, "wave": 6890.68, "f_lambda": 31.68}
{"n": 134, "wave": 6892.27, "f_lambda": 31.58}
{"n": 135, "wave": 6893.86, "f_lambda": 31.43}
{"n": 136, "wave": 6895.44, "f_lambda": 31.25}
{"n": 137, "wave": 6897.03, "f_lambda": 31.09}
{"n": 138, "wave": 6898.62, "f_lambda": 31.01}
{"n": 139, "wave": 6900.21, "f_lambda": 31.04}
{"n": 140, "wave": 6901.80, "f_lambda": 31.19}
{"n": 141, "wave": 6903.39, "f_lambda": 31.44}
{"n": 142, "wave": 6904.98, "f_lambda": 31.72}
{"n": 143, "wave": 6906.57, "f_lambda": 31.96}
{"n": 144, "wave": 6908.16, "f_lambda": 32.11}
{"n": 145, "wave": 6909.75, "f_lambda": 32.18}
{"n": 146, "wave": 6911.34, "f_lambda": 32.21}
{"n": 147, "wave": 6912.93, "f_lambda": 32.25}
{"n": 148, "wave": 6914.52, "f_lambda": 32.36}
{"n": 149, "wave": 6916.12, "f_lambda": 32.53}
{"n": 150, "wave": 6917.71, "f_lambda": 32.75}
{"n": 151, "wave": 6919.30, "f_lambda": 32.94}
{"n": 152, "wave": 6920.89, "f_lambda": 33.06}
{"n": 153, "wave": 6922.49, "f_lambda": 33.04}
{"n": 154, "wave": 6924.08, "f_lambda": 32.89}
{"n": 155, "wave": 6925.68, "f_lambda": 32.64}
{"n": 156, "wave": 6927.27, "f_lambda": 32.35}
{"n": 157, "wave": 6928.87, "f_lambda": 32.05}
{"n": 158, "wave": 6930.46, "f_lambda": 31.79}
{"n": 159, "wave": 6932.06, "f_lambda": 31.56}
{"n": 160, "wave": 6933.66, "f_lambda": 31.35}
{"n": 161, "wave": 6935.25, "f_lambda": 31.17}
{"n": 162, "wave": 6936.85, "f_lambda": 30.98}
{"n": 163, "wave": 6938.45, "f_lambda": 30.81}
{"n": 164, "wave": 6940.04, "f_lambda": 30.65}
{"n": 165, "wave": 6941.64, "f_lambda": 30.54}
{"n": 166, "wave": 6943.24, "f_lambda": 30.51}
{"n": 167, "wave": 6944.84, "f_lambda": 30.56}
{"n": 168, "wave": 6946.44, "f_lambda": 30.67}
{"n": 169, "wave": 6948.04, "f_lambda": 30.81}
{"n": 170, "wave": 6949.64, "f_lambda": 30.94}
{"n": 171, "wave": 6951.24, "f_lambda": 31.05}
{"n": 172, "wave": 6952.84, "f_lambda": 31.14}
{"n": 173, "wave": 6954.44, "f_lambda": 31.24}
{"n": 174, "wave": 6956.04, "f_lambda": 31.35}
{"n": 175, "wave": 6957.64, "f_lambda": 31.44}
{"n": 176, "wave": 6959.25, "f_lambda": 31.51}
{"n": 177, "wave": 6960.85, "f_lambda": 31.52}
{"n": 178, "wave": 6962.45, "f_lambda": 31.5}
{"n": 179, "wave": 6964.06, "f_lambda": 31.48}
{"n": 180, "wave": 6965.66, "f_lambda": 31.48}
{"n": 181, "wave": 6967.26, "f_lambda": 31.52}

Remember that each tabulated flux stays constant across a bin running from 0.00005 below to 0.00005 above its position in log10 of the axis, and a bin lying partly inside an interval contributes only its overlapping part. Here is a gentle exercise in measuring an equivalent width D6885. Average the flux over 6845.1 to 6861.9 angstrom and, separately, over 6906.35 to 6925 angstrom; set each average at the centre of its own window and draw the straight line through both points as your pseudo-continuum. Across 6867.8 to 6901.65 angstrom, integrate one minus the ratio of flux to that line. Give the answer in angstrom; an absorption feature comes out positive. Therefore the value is 0.5 angstrom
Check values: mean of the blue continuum 30.4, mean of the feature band 31.1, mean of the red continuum 32.5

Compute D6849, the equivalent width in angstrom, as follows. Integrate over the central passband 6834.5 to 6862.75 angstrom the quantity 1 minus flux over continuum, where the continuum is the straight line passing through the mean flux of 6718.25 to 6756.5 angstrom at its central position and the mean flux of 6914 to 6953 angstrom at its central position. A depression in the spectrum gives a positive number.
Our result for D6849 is 0.07 angstrom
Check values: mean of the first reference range 29.3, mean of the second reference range 31.6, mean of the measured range 30.6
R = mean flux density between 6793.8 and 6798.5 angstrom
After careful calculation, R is 30.9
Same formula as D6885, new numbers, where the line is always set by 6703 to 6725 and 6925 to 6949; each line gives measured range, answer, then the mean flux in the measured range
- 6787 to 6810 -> -1.5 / 31.1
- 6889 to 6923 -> -1.3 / 31.9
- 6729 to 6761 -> -2.0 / 30.2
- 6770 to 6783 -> -1.0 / 31.1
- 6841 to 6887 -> -0.7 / 30.6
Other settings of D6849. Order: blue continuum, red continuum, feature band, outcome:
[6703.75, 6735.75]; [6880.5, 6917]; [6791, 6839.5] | -0.7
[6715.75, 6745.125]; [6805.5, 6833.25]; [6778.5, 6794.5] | -0.6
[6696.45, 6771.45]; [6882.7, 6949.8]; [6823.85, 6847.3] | 0.2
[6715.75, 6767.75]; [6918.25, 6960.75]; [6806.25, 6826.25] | 0.3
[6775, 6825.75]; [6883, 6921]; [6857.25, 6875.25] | 0.7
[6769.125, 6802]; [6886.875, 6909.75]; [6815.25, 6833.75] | 0.9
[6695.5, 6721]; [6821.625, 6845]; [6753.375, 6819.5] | -2.4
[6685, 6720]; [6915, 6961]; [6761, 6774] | -0.6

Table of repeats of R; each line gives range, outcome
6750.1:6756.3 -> 30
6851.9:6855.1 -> 30.4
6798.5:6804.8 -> 31.5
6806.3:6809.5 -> 31.2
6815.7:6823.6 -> 28.9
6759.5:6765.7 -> 31.1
